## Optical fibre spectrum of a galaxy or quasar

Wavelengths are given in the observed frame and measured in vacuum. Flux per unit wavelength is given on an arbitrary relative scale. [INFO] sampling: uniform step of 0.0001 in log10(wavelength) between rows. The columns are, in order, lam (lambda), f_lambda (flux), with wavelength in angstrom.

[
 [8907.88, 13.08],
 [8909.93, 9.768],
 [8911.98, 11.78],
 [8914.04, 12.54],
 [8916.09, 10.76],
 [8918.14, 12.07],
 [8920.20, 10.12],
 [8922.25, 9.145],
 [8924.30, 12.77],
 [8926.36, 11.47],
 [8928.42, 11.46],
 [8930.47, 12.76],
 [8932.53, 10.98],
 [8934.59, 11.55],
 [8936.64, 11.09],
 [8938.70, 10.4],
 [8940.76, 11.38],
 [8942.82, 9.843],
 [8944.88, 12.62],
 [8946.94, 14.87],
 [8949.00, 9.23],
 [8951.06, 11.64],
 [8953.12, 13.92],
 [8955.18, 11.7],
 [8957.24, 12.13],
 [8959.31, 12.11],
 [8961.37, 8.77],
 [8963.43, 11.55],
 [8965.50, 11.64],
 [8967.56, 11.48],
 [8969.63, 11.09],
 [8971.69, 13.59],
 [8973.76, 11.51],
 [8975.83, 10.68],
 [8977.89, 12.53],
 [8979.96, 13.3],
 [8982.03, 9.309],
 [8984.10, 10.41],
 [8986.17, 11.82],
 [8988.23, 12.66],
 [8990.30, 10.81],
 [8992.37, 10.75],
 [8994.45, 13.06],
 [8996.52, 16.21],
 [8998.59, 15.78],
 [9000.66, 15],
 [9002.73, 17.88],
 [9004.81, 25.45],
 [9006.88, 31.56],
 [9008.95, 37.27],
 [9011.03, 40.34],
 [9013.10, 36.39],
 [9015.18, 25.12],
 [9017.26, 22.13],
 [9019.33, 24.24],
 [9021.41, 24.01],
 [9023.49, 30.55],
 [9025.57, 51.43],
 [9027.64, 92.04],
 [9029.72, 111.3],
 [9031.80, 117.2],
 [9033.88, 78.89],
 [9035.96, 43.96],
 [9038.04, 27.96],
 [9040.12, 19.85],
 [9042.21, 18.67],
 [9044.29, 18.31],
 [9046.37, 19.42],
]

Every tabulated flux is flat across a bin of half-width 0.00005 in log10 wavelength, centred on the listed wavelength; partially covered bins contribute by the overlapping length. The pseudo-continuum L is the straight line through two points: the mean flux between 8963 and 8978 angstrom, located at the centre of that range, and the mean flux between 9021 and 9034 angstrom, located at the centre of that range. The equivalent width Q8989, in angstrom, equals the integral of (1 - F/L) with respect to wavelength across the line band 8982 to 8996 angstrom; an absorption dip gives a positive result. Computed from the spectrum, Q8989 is 8.9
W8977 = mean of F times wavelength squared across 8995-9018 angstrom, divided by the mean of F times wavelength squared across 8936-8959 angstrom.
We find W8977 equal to 2.2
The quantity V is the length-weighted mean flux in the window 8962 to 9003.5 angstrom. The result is 12.5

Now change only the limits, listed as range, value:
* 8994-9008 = 19.7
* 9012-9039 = 52.8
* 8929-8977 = 11.6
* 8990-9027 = 25.9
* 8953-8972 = 11.6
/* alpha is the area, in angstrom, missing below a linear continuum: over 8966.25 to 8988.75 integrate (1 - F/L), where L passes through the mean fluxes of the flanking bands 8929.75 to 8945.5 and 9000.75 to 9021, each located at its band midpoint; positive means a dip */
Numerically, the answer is 9.6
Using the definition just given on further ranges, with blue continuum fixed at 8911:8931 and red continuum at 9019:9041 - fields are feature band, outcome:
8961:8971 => 6.4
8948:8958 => 5.3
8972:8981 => 5.9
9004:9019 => 5.7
